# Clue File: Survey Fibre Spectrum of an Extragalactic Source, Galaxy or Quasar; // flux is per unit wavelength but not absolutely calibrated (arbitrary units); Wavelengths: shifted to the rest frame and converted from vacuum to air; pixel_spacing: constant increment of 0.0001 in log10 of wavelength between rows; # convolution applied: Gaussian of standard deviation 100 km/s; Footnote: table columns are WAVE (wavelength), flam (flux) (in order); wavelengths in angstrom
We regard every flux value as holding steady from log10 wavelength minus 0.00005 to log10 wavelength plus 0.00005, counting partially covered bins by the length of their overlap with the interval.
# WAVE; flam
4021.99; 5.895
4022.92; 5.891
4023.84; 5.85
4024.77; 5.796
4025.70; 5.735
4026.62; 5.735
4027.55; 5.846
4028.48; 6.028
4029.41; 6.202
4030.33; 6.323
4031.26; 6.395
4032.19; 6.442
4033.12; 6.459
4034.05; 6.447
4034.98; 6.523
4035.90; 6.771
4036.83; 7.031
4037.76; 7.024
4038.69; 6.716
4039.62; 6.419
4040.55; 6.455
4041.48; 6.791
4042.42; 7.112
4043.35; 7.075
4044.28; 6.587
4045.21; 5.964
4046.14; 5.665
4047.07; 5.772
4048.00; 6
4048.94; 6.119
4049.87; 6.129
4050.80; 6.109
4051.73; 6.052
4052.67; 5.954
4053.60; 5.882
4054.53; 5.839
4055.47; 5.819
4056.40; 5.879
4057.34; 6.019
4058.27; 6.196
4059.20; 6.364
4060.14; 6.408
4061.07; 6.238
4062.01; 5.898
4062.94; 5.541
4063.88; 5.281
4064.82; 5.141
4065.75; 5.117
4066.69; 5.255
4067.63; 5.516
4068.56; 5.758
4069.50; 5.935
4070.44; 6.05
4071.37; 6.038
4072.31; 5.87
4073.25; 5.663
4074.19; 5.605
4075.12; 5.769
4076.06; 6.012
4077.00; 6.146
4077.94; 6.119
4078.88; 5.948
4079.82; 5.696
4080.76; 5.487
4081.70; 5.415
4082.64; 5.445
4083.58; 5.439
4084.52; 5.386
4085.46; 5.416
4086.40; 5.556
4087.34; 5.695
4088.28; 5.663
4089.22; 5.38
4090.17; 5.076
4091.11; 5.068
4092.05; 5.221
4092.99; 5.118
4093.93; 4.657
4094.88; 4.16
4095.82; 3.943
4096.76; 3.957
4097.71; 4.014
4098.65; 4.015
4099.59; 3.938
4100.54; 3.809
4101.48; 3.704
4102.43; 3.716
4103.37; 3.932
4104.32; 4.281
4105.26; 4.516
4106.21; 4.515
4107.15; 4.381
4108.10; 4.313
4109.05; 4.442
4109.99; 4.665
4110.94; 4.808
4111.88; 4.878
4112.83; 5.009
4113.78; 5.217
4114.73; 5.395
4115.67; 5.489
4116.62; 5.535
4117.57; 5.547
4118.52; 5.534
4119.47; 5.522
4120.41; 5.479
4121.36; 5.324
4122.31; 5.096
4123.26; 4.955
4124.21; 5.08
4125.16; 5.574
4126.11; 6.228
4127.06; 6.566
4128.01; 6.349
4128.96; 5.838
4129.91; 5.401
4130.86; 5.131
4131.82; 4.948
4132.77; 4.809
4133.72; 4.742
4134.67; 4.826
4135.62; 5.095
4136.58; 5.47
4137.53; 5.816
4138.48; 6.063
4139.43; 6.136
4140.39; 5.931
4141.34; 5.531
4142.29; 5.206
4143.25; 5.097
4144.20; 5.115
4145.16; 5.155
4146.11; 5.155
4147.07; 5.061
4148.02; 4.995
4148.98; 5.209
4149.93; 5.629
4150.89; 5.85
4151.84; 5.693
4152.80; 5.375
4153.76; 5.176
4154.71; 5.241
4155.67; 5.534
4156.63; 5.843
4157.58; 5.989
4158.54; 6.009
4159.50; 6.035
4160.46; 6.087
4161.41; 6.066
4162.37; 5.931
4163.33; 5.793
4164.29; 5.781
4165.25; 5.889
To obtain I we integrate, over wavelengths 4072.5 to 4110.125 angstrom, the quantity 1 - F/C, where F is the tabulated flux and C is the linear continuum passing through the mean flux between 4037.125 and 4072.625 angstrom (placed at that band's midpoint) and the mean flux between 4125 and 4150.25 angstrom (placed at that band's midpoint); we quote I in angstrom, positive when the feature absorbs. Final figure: 5.6 angstrom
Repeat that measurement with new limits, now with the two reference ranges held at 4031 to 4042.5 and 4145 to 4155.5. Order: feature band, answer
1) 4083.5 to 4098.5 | 2.7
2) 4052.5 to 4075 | 1.9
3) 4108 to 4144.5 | 1.7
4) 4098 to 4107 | 2.8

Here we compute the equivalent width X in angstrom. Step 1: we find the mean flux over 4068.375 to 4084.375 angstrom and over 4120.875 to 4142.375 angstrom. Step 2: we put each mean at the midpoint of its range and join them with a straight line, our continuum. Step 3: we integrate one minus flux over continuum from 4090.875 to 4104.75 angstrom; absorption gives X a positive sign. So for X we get 3.54 angstrom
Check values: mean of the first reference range 5.78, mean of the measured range 4.22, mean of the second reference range 5.49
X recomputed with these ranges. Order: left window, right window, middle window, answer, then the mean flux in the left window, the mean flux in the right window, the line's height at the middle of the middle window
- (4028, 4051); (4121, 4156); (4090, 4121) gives 5.84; 6.43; 5.42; 5.75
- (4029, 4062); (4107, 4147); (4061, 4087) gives 1.31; 6.31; 5.31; 5.96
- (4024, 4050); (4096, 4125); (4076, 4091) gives -0.81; 6.34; 4.71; 5.3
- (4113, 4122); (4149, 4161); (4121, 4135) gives 0.26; 5.43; 5.69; 5.5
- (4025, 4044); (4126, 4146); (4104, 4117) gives 2.06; 6.47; 5.48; 5.73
